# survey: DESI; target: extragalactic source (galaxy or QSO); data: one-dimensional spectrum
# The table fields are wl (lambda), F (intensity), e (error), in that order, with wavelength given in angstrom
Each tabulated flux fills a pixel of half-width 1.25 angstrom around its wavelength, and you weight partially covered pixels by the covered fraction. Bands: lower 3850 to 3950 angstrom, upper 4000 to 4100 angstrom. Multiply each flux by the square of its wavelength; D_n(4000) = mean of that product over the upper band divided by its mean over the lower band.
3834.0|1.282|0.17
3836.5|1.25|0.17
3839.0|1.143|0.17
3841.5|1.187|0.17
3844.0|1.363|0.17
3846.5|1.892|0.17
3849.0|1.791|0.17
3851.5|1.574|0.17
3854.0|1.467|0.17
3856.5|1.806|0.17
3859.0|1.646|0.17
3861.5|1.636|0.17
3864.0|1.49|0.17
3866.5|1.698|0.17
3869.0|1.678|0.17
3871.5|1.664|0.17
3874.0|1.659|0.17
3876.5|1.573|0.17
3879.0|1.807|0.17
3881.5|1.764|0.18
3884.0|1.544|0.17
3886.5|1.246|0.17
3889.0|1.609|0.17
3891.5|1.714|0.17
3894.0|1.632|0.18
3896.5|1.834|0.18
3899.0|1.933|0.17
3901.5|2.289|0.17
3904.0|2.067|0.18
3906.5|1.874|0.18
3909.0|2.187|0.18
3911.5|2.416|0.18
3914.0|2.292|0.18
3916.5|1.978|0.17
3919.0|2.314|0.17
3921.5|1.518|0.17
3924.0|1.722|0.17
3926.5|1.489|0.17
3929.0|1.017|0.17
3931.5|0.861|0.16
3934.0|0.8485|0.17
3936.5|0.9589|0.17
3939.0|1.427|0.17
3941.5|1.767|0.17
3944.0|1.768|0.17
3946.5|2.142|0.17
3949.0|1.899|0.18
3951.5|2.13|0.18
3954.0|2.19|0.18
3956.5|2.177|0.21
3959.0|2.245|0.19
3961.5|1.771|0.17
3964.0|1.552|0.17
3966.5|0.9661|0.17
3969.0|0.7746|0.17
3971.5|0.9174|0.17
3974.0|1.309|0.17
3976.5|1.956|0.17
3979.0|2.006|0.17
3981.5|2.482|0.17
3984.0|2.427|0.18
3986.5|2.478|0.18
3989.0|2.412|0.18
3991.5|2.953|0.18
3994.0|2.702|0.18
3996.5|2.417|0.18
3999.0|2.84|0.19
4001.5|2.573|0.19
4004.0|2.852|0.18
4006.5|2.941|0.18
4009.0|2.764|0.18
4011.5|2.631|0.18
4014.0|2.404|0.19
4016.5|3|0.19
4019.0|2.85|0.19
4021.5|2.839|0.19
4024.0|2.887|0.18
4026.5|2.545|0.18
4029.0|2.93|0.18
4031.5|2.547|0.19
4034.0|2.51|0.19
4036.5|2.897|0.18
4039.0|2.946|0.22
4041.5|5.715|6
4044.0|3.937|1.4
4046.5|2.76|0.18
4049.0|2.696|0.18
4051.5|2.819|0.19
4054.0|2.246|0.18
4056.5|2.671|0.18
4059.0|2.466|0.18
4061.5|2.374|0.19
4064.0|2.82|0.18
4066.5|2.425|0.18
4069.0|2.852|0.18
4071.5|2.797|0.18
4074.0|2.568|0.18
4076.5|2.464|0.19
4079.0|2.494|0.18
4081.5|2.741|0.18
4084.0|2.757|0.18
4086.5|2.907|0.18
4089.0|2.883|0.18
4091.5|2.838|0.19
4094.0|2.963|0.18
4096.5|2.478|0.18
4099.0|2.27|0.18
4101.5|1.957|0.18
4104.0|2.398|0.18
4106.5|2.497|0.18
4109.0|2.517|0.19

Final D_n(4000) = 1.78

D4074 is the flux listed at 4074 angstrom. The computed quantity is 2.568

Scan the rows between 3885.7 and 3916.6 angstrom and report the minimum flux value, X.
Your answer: 1.246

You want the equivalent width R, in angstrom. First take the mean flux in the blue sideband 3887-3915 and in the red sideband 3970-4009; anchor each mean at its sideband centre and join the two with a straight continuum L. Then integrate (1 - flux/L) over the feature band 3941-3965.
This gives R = 2.4 angstrom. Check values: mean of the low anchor 1.96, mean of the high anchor 2.35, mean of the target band 1.97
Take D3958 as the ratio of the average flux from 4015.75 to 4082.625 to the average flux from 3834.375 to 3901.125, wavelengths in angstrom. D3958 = 1.77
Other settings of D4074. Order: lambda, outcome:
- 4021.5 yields 2.839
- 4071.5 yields 2.797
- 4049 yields 2.696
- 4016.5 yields 3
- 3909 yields 2.187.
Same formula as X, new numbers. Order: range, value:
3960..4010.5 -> 0.7746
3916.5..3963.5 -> 0.8485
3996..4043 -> 2.404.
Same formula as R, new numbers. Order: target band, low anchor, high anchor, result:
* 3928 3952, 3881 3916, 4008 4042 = 8.3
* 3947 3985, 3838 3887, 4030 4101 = 7.2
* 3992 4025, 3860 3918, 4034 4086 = -2.6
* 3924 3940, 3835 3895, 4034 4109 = 6.7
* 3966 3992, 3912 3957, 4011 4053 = 5.0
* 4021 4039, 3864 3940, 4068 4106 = -3.2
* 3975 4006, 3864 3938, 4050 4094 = -4.3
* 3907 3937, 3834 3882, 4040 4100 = 4.3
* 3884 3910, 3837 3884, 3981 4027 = 0.8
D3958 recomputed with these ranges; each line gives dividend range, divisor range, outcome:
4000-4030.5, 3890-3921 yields 1.36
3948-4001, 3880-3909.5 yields 1.13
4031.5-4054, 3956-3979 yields 2.09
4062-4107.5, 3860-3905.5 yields 1.53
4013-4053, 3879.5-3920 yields 1.58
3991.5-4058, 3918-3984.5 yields 1.75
